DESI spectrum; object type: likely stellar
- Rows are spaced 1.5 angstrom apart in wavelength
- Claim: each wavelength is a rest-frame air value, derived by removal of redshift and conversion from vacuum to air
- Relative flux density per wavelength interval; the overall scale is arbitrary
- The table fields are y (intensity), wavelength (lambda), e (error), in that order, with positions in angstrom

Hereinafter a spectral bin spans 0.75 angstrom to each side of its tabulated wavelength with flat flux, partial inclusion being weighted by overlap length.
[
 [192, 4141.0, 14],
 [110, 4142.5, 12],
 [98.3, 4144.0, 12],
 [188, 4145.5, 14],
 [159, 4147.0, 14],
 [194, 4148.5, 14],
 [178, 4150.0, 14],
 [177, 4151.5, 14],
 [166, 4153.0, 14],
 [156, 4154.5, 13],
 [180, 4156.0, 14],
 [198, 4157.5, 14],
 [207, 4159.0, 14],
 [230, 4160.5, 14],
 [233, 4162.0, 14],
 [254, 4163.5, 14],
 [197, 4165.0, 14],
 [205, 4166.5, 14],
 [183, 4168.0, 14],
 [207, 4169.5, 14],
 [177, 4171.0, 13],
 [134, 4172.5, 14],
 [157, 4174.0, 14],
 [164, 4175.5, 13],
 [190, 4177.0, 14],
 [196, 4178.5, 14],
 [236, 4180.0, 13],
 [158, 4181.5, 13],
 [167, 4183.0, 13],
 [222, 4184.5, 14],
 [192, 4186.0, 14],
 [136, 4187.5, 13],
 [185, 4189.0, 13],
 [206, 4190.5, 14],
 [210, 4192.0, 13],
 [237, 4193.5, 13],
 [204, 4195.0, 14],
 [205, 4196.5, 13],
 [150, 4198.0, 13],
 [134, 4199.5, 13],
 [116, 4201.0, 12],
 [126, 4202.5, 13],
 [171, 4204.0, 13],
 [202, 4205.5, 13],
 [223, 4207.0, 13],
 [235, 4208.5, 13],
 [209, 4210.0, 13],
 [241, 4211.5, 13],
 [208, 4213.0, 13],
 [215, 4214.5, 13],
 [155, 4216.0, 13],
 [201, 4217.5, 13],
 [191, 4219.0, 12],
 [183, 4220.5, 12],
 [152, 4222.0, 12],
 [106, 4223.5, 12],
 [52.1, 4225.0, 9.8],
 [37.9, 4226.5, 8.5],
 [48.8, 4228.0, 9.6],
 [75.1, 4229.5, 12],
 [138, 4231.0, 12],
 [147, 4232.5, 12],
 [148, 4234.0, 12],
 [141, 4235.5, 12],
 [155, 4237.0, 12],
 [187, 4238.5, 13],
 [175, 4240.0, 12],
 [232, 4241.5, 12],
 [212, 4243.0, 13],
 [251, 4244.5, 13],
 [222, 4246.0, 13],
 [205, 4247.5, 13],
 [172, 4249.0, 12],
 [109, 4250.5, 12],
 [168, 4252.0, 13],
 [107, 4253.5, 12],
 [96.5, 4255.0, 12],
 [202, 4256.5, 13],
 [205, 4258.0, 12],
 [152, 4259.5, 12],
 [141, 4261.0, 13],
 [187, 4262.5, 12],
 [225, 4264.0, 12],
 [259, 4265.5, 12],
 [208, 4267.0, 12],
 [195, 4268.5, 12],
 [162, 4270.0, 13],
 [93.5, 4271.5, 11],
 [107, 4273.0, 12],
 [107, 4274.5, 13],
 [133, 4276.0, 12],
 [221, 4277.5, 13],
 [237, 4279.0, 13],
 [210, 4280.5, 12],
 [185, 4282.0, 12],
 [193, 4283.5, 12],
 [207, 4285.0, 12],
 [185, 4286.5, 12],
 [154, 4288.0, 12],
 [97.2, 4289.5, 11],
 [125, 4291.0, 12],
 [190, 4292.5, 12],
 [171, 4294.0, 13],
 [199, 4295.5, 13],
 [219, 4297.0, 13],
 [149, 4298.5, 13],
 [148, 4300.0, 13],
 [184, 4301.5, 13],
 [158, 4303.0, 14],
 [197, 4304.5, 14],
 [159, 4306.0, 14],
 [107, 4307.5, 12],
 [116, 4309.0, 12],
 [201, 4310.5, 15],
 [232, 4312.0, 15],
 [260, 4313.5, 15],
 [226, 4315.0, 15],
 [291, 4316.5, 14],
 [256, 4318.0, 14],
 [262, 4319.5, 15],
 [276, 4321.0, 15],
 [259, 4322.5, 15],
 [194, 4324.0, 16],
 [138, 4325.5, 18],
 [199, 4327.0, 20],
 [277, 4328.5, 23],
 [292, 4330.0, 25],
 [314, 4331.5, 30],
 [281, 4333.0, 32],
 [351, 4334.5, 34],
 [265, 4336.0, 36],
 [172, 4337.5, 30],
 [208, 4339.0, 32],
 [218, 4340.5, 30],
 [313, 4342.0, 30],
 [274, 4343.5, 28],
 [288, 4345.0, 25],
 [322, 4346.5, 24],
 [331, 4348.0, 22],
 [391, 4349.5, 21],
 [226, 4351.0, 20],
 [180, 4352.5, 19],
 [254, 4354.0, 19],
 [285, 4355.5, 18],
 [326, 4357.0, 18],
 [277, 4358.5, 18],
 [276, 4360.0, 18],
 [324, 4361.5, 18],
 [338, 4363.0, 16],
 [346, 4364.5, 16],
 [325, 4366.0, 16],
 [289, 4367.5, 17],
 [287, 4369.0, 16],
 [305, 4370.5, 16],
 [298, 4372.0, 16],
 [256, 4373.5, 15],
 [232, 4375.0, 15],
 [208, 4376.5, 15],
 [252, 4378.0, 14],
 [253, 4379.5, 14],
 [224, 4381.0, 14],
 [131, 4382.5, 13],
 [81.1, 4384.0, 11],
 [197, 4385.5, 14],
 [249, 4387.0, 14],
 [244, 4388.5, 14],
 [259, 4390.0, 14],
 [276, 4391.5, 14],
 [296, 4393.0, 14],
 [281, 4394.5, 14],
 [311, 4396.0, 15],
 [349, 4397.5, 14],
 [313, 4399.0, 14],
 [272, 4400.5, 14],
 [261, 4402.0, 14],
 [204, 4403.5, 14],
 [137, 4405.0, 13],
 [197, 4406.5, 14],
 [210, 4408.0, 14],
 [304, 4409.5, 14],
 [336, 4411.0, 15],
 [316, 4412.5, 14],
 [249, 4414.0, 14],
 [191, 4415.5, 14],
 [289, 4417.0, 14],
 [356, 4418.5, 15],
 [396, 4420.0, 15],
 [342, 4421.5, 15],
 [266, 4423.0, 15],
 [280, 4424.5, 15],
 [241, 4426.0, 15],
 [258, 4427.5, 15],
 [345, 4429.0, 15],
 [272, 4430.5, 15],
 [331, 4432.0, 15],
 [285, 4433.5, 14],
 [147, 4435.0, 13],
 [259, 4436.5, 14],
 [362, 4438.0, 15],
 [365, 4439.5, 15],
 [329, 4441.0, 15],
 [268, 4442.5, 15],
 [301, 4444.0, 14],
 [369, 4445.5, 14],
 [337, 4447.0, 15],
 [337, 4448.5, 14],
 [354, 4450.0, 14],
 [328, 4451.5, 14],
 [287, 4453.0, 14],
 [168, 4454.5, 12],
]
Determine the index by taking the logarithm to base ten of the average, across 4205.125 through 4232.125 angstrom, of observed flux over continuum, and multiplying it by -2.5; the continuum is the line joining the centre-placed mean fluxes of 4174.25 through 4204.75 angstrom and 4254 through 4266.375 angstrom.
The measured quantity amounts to 0.14 mag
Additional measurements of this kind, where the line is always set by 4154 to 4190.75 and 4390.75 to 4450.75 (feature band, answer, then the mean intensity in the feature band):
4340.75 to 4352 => -0.15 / 300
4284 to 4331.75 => 0.22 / 200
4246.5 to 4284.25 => 0.31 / 172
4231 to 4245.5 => 0.20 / 181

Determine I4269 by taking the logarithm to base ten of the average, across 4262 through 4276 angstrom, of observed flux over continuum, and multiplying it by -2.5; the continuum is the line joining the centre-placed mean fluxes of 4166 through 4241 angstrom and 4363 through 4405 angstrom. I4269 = 0.190 mag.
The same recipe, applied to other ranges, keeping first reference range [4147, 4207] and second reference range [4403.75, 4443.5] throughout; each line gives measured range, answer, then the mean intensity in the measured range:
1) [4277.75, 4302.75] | 0.27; 179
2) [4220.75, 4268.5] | 0.31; 159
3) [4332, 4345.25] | -0.06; 263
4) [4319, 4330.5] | 0.03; 235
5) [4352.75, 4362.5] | -0.12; 286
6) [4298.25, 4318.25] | 0.23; 191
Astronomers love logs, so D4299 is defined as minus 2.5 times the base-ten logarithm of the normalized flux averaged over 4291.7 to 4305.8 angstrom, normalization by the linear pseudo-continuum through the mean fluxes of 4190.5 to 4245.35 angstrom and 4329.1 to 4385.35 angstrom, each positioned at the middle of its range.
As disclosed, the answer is 0.26 mag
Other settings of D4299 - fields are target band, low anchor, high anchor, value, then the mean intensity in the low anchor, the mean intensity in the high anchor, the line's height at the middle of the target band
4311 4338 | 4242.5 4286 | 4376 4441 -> -0.176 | 178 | 266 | 215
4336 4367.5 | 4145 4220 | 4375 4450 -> -0.132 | 189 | 273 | 251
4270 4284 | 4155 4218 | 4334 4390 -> 0.361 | 192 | 264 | 229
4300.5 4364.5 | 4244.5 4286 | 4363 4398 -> -0.112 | 176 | 260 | 225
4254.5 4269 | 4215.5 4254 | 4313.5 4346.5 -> -0.033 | 153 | 257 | 182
